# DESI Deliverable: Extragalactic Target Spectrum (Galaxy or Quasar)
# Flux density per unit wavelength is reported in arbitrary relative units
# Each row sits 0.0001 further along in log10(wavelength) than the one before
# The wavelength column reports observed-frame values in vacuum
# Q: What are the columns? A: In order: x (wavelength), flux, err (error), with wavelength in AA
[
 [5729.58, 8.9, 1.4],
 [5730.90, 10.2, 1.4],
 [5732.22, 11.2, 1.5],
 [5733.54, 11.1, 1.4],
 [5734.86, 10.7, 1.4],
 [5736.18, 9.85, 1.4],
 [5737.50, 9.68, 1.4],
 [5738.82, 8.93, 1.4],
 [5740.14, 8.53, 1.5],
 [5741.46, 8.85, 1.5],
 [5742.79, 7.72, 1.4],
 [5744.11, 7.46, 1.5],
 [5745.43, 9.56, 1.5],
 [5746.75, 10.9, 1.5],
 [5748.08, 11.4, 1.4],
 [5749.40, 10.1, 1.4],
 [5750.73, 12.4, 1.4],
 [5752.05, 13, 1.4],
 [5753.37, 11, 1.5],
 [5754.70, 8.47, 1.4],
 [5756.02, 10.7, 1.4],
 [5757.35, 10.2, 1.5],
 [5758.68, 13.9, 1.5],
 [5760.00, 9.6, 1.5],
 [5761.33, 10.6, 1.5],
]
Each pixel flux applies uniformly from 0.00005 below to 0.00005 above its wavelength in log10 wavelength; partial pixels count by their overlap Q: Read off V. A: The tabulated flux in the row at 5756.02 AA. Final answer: 10.7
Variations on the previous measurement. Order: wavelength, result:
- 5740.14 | 8.53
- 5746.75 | 10.9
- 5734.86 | 10.7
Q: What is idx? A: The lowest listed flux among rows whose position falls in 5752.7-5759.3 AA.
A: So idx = 8.47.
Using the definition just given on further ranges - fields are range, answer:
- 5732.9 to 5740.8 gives 8.53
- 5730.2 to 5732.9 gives 10.2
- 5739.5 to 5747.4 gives 7.46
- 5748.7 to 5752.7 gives 10.1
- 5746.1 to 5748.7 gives 10.9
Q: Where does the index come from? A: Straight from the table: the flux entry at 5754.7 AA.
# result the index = 8.47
